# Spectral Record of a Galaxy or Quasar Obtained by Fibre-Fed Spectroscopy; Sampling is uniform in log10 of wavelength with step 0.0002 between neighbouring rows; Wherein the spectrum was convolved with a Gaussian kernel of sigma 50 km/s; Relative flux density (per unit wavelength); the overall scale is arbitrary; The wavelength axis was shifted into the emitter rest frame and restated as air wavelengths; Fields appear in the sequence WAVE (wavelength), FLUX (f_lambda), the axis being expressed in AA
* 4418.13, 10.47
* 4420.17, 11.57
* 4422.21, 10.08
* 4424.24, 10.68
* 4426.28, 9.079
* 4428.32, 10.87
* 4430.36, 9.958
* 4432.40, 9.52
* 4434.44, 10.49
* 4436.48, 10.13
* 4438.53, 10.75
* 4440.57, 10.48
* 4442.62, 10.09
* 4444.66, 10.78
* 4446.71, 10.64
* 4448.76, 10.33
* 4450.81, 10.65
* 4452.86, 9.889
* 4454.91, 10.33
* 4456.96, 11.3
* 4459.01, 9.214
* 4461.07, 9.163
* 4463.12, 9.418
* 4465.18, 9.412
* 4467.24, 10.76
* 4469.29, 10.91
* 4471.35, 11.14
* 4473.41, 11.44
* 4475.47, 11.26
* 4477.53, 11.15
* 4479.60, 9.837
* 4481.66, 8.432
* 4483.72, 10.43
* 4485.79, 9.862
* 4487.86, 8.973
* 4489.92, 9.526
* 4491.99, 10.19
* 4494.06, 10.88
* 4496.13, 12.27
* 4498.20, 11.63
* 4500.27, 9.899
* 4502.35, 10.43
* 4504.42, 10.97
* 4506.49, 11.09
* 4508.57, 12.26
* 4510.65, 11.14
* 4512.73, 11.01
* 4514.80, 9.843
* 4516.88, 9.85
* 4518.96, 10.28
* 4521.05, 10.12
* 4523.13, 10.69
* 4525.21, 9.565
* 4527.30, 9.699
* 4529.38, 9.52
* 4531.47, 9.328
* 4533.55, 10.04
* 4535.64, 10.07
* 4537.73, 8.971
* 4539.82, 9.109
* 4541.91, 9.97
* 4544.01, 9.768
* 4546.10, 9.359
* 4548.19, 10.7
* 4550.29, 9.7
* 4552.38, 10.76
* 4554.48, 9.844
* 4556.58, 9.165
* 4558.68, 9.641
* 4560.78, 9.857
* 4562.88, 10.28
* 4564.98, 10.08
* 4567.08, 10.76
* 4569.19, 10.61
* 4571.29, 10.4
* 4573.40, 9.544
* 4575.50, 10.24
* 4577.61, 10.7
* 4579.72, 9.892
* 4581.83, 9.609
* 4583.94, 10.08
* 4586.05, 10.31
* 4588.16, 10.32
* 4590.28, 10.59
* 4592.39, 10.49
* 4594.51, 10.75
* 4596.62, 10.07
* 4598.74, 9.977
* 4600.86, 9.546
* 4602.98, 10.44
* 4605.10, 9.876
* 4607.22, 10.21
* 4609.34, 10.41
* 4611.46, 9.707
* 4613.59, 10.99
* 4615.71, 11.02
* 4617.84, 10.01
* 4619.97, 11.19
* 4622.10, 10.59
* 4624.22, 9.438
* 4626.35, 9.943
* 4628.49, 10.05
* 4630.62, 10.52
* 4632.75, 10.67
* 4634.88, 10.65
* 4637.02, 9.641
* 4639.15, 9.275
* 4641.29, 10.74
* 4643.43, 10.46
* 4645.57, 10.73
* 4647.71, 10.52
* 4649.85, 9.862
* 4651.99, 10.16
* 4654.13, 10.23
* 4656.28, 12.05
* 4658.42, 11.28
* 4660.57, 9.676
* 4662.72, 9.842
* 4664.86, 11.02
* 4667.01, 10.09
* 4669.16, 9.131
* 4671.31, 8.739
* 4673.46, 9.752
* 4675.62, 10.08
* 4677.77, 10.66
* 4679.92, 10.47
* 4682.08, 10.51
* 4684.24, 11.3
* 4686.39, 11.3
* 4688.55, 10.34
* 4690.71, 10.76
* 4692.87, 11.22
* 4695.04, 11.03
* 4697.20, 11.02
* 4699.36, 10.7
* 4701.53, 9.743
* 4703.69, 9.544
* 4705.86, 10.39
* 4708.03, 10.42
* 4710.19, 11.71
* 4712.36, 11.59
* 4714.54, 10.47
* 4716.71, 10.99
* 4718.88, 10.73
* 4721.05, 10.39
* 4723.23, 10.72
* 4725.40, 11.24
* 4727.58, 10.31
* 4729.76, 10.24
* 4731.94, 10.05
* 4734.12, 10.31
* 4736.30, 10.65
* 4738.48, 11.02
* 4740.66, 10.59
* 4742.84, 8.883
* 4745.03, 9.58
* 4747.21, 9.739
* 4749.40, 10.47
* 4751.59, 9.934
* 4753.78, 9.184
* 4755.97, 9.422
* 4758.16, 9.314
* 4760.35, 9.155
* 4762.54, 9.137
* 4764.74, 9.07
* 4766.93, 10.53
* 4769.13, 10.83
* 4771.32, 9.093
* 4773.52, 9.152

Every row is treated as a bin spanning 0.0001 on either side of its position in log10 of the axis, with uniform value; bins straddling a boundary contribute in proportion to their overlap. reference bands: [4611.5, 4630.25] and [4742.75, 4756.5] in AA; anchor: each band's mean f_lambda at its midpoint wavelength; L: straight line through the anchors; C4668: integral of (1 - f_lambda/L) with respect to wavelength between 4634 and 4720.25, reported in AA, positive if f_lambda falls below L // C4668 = -3.6 AA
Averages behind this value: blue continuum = 10.4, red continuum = 9.66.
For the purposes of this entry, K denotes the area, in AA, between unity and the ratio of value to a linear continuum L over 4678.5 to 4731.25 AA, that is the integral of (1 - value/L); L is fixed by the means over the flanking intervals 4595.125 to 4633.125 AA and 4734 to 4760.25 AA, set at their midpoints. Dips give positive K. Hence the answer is -3.7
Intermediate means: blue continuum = 10.3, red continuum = 9.88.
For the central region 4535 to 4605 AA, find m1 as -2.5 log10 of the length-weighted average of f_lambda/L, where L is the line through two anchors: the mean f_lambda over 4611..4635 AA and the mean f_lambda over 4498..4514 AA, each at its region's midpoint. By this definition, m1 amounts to 0.066 mag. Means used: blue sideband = 11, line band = 10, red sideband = 10.4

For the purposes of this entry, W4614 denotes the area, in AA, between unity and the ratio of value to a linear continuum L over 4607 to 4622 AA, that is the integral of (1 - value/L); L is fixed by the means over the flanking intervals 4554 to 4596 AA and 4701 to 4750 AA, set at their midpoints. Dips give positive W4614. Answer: -0.4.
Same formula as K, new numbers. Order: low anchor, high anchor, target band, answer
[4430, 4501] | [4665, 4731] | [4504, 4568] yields 1.75 AA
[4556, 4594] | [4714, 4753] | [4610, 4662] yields -0.80 AA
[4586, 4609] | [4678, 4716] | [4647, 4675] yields 1.01 AA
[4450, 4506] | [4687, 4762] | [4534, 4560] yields 1.48 AA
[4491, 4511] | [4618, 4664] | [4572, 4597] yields 0.99 AA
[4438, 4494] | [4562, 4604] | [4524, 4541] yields 1.14 AA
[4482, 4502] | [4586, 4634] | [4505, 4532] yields -0.09 AA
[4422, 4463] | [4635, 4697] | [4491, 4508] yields -1.16 AA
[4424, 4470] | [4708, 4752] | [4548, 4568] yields 0.51 AA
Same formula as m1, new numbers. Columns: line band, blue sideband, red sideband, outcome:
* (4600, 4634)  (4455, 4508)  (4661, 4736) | 0.02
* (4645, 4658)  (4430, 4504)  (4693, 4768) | -0.04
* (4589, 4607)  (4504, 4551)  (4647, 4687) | 0.00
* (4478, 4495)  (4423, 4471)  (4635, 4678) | 0.05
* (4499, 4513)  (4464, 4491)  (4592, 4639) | -0.08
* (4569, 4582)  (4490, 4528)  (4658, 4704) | 0.04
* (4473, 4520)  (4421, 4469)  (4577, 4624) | -0.03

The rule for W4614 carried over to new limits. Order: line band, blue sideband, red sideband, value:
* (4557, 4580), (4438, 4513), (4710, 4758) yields 0.6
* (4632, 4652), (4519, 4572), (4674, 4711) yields 0.2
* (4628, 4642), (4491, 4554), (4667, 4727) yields 0.3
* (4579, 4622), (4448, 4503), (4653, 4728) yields 0.7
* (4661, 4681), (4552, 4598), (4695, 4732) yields 1.0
